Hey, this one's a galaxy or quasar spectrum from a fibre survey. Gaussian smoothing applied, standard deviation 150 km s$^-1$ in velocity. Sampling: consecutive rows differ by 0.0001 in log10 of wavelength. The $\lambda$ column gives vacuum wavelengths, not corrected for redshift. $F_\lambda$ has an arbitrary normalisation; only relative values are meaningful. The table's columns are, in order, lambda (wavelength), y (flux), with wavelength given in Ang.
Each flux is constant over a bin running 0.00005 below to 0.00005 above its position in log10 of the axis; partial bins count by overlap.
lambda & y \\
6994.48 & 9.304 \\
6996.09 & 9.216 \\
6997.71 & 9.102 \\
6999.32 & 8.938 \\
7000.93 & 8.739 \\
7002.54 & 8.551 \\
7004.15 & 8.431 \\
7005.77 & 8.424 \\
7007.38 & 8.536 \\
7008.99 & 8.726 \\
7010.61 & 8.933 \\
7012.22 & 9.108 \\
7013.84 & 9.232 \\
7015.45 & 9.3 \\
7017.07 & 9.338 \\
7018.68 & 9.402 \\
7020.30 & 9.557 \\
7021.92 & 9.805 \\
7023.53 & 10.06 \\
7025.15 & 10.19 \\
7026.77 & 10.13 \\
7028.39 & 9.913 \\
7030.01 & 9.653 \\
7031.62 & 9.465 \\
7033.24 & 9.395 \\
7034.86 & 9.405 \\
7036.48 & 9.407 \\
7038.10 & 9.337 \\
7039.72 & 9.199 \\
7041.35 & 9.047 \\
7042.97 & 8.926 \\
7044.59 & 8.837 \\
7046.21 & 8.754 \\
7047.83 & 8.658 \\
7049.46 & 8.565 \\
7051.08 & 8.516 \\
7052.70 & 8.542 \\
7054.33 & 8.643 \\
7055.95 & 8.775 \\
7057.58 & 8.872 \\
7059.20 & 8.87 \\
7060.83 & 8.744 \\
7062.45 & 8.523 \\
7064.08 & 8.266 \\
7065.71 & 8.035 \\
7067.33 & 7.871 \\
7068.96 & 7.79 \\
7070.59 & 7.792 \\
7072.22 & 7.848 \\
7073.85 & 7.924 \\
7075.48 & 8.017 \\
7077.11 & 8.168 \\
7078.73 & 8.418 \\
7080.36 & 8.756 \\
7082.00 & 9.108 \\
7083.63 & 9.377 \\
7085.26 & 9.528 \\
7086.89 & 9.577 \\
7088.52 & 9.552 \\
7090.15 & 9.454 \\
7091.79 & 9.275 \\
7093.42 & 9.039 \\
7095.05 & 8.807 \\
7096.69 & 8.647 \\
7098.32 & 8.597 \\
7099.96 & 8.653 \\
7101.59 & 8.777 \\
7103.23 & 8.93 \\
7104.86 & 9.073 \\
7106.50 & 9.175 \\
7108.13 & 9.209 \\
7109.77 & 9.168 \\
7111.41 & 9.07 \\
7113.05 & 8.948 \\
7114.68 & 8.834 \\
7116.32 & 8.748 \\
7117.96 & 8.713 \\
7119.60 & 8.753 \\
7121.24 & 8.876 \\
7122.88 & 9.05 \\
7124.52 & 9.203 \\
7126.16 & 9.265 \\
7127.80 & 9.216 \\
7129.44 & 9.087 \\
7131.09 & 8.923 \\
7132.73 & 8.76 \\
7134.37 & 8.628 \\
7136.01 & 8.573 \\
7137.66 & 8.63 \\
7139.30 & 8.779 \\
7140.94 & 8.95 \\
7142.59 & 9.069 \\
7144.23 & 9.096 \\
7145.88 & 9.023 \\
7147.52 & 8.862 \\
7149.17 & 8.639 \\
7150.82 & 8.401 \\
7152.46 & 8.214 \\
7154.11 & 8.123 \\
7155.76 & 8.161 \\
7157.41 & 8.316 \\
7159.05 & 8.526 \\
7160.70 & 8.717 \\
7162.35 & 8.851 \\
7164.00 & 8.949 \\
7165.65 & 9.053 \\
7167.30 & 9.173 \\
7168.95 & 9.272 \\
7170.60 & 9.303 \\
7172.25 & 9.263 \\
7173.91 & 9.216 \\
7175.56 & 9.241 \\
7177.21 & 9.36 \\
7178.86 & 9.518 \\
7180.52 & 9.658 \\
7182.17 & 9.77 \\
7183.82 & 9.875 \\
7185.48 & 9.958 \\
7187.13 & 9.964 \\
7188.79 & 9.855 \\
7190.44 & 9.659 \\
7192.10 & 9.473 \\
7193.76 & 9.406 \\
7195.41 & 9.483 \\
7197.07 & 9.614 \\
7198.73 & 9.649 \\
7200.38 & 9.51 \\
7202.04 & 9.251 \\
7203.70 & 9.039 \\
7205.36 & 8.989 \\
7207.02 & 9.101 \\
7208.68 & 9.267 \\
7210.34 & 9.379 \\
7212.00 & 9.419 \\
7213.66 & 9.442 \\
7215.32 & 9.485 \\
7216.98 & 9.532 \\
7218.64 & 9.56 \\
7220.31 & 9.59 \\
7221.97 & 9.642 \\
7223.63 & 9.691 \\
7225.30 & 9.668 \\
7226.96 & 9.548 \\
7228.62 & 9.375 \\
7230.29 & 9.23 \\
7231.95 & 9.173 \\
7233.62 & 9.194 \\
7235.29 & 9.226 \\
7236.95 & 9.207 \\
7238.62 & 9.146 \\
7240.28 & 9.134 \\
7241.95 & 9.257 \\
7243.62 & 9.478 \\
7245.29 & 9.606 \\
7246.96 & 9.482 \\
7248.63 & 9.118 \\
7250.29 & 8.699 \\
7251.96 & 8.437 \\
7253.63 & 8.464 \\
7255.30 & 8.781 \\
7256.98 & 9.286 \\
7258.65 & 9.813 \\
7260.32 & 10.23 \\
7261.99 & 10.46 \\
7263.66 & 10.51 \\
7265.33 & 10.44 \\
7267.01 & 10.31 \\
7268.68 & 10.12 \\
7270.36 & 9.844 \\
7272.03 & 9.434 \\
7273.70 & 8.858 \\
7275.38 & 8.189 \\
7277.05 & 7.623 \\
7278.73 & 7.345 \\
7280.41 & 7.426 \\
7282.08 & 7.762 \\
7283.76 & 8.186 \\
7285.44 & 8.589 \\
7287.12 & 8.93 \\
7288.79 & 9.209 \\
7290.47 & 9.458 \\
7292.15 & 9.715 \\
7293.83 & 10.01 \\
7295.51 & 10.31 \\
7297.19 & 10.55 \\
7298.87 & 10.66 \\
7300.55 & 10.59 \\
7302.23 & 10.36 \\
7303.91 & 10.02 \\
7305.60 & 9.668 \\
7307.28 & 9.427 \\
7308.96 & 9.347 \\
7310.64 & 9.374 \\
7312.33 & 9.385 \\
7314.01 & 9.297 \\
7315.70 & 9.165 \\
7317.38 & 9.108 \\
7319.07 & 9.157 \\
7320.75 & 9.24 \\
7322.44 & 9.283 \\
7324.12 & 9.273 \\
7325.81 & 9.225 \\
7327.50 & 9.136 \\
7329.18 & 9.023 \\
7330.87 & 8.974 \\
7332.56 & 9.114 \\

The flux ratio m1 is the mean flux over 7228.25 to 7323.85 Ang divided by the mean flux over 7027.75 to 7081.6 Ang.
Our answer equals 1.07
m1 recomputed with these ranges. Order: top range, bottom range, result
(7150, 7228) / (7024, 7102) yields 1.05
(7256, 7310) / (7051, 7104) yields 1.09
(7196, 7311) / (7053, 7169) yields 1.07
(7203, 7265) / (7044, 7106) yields 1.08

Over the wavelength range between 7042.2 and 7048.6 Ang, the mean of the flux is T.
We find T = 8.8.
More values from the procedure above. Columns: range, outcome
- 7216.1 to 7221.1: 9.55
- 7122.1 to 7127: 9.18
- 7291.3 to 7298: 10.1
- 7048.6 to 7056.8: 8.6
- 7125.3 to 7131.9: 9.12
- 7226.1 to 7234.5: 9.3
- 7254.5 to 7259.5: 9.29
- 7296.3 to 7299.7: 10.6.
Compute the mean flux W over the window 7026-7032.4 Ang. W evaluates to 9.8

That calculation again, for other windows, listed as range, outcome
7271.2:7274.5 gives 9.16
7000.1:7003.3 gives 8.66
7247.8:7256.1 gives 8.71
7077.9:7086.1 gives 9.04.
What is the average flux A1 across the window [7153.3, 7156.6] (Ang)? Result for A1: 8.13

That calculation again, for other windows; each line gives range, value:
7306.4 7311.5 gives 9.39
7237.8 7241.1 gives 9.16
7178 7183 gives 9.65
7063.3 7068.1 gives 8.06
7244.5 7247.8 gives 9.53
